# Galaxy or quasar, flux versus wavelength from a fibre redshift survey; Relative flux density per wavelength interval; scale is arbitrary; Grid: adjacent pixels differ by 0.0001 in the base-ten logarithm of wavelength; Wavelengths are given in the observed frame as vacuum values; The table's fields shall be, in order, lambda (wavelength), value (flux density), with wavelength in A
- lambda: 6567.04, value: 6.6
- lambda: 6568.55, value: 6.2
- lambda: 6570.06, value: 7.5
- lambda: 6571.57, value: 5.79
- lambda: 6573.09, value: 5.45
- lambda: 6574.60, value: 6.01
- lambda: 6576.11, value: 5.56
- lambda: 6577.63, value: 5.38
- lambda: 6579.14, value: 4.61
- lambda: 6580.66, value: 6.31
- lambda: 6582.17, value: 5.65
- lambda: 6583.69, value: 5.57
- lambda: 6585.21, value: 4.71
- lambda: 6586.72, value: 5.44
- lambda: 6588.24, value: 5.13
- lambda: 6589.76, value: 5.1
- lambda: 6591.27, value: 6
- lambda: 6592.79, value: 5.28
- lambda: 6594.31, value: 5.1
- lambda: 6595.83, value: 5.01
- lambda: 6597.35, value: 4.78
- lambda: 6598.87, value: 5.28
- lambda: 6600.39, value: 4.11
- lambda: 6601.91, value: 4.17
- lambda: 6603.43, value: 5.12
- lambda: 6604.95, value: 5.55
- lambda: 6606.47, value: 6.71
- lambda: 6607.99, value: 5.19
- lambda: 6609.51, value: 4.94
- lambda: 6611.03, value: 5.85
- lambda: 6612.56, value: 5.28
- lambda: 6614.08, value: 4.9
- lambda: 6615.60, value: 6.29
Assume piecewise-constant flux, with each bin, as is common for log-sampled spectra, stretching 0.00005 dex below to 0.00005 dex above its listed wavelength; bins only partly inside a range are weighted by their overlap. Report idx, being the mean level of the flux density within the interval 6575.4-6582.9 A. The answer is 5.5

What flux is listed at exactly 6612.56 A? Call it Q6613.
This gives 5.28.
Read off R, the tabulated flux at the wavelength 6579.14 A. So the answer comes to 4.61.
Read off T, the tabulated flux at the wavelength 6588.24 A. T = 5.13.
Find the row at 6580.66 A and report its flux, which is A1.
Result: 6.31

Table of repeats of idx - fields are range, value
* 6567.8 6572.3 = 6.51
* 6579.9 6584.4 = 5.84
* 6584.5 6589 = 5.1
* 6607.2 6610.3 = 5.1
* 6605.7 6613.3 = 5.59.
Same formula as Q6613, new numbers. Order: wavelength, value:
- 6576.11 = 5.56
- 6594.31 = 5.1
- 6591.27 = 6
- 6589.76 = 5.1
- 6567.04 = 6.6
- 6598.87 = 5.28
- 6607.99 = 5.19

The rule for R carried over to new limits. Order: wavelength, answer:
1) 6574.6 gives 6.01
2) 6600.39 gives 4.11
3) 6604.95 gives 5.55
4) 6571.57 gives 5.79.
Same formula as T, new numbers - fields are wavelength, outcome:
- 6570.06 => 7.5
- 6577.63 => 5.38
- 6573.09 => 5.45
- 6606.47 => 6.71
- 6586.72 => 5.44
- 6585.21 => 4.71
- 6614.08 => 4.9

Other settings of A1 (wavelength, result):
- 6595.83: 5.01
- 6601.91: 4.17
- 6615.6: 6.29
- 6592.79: 5.28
